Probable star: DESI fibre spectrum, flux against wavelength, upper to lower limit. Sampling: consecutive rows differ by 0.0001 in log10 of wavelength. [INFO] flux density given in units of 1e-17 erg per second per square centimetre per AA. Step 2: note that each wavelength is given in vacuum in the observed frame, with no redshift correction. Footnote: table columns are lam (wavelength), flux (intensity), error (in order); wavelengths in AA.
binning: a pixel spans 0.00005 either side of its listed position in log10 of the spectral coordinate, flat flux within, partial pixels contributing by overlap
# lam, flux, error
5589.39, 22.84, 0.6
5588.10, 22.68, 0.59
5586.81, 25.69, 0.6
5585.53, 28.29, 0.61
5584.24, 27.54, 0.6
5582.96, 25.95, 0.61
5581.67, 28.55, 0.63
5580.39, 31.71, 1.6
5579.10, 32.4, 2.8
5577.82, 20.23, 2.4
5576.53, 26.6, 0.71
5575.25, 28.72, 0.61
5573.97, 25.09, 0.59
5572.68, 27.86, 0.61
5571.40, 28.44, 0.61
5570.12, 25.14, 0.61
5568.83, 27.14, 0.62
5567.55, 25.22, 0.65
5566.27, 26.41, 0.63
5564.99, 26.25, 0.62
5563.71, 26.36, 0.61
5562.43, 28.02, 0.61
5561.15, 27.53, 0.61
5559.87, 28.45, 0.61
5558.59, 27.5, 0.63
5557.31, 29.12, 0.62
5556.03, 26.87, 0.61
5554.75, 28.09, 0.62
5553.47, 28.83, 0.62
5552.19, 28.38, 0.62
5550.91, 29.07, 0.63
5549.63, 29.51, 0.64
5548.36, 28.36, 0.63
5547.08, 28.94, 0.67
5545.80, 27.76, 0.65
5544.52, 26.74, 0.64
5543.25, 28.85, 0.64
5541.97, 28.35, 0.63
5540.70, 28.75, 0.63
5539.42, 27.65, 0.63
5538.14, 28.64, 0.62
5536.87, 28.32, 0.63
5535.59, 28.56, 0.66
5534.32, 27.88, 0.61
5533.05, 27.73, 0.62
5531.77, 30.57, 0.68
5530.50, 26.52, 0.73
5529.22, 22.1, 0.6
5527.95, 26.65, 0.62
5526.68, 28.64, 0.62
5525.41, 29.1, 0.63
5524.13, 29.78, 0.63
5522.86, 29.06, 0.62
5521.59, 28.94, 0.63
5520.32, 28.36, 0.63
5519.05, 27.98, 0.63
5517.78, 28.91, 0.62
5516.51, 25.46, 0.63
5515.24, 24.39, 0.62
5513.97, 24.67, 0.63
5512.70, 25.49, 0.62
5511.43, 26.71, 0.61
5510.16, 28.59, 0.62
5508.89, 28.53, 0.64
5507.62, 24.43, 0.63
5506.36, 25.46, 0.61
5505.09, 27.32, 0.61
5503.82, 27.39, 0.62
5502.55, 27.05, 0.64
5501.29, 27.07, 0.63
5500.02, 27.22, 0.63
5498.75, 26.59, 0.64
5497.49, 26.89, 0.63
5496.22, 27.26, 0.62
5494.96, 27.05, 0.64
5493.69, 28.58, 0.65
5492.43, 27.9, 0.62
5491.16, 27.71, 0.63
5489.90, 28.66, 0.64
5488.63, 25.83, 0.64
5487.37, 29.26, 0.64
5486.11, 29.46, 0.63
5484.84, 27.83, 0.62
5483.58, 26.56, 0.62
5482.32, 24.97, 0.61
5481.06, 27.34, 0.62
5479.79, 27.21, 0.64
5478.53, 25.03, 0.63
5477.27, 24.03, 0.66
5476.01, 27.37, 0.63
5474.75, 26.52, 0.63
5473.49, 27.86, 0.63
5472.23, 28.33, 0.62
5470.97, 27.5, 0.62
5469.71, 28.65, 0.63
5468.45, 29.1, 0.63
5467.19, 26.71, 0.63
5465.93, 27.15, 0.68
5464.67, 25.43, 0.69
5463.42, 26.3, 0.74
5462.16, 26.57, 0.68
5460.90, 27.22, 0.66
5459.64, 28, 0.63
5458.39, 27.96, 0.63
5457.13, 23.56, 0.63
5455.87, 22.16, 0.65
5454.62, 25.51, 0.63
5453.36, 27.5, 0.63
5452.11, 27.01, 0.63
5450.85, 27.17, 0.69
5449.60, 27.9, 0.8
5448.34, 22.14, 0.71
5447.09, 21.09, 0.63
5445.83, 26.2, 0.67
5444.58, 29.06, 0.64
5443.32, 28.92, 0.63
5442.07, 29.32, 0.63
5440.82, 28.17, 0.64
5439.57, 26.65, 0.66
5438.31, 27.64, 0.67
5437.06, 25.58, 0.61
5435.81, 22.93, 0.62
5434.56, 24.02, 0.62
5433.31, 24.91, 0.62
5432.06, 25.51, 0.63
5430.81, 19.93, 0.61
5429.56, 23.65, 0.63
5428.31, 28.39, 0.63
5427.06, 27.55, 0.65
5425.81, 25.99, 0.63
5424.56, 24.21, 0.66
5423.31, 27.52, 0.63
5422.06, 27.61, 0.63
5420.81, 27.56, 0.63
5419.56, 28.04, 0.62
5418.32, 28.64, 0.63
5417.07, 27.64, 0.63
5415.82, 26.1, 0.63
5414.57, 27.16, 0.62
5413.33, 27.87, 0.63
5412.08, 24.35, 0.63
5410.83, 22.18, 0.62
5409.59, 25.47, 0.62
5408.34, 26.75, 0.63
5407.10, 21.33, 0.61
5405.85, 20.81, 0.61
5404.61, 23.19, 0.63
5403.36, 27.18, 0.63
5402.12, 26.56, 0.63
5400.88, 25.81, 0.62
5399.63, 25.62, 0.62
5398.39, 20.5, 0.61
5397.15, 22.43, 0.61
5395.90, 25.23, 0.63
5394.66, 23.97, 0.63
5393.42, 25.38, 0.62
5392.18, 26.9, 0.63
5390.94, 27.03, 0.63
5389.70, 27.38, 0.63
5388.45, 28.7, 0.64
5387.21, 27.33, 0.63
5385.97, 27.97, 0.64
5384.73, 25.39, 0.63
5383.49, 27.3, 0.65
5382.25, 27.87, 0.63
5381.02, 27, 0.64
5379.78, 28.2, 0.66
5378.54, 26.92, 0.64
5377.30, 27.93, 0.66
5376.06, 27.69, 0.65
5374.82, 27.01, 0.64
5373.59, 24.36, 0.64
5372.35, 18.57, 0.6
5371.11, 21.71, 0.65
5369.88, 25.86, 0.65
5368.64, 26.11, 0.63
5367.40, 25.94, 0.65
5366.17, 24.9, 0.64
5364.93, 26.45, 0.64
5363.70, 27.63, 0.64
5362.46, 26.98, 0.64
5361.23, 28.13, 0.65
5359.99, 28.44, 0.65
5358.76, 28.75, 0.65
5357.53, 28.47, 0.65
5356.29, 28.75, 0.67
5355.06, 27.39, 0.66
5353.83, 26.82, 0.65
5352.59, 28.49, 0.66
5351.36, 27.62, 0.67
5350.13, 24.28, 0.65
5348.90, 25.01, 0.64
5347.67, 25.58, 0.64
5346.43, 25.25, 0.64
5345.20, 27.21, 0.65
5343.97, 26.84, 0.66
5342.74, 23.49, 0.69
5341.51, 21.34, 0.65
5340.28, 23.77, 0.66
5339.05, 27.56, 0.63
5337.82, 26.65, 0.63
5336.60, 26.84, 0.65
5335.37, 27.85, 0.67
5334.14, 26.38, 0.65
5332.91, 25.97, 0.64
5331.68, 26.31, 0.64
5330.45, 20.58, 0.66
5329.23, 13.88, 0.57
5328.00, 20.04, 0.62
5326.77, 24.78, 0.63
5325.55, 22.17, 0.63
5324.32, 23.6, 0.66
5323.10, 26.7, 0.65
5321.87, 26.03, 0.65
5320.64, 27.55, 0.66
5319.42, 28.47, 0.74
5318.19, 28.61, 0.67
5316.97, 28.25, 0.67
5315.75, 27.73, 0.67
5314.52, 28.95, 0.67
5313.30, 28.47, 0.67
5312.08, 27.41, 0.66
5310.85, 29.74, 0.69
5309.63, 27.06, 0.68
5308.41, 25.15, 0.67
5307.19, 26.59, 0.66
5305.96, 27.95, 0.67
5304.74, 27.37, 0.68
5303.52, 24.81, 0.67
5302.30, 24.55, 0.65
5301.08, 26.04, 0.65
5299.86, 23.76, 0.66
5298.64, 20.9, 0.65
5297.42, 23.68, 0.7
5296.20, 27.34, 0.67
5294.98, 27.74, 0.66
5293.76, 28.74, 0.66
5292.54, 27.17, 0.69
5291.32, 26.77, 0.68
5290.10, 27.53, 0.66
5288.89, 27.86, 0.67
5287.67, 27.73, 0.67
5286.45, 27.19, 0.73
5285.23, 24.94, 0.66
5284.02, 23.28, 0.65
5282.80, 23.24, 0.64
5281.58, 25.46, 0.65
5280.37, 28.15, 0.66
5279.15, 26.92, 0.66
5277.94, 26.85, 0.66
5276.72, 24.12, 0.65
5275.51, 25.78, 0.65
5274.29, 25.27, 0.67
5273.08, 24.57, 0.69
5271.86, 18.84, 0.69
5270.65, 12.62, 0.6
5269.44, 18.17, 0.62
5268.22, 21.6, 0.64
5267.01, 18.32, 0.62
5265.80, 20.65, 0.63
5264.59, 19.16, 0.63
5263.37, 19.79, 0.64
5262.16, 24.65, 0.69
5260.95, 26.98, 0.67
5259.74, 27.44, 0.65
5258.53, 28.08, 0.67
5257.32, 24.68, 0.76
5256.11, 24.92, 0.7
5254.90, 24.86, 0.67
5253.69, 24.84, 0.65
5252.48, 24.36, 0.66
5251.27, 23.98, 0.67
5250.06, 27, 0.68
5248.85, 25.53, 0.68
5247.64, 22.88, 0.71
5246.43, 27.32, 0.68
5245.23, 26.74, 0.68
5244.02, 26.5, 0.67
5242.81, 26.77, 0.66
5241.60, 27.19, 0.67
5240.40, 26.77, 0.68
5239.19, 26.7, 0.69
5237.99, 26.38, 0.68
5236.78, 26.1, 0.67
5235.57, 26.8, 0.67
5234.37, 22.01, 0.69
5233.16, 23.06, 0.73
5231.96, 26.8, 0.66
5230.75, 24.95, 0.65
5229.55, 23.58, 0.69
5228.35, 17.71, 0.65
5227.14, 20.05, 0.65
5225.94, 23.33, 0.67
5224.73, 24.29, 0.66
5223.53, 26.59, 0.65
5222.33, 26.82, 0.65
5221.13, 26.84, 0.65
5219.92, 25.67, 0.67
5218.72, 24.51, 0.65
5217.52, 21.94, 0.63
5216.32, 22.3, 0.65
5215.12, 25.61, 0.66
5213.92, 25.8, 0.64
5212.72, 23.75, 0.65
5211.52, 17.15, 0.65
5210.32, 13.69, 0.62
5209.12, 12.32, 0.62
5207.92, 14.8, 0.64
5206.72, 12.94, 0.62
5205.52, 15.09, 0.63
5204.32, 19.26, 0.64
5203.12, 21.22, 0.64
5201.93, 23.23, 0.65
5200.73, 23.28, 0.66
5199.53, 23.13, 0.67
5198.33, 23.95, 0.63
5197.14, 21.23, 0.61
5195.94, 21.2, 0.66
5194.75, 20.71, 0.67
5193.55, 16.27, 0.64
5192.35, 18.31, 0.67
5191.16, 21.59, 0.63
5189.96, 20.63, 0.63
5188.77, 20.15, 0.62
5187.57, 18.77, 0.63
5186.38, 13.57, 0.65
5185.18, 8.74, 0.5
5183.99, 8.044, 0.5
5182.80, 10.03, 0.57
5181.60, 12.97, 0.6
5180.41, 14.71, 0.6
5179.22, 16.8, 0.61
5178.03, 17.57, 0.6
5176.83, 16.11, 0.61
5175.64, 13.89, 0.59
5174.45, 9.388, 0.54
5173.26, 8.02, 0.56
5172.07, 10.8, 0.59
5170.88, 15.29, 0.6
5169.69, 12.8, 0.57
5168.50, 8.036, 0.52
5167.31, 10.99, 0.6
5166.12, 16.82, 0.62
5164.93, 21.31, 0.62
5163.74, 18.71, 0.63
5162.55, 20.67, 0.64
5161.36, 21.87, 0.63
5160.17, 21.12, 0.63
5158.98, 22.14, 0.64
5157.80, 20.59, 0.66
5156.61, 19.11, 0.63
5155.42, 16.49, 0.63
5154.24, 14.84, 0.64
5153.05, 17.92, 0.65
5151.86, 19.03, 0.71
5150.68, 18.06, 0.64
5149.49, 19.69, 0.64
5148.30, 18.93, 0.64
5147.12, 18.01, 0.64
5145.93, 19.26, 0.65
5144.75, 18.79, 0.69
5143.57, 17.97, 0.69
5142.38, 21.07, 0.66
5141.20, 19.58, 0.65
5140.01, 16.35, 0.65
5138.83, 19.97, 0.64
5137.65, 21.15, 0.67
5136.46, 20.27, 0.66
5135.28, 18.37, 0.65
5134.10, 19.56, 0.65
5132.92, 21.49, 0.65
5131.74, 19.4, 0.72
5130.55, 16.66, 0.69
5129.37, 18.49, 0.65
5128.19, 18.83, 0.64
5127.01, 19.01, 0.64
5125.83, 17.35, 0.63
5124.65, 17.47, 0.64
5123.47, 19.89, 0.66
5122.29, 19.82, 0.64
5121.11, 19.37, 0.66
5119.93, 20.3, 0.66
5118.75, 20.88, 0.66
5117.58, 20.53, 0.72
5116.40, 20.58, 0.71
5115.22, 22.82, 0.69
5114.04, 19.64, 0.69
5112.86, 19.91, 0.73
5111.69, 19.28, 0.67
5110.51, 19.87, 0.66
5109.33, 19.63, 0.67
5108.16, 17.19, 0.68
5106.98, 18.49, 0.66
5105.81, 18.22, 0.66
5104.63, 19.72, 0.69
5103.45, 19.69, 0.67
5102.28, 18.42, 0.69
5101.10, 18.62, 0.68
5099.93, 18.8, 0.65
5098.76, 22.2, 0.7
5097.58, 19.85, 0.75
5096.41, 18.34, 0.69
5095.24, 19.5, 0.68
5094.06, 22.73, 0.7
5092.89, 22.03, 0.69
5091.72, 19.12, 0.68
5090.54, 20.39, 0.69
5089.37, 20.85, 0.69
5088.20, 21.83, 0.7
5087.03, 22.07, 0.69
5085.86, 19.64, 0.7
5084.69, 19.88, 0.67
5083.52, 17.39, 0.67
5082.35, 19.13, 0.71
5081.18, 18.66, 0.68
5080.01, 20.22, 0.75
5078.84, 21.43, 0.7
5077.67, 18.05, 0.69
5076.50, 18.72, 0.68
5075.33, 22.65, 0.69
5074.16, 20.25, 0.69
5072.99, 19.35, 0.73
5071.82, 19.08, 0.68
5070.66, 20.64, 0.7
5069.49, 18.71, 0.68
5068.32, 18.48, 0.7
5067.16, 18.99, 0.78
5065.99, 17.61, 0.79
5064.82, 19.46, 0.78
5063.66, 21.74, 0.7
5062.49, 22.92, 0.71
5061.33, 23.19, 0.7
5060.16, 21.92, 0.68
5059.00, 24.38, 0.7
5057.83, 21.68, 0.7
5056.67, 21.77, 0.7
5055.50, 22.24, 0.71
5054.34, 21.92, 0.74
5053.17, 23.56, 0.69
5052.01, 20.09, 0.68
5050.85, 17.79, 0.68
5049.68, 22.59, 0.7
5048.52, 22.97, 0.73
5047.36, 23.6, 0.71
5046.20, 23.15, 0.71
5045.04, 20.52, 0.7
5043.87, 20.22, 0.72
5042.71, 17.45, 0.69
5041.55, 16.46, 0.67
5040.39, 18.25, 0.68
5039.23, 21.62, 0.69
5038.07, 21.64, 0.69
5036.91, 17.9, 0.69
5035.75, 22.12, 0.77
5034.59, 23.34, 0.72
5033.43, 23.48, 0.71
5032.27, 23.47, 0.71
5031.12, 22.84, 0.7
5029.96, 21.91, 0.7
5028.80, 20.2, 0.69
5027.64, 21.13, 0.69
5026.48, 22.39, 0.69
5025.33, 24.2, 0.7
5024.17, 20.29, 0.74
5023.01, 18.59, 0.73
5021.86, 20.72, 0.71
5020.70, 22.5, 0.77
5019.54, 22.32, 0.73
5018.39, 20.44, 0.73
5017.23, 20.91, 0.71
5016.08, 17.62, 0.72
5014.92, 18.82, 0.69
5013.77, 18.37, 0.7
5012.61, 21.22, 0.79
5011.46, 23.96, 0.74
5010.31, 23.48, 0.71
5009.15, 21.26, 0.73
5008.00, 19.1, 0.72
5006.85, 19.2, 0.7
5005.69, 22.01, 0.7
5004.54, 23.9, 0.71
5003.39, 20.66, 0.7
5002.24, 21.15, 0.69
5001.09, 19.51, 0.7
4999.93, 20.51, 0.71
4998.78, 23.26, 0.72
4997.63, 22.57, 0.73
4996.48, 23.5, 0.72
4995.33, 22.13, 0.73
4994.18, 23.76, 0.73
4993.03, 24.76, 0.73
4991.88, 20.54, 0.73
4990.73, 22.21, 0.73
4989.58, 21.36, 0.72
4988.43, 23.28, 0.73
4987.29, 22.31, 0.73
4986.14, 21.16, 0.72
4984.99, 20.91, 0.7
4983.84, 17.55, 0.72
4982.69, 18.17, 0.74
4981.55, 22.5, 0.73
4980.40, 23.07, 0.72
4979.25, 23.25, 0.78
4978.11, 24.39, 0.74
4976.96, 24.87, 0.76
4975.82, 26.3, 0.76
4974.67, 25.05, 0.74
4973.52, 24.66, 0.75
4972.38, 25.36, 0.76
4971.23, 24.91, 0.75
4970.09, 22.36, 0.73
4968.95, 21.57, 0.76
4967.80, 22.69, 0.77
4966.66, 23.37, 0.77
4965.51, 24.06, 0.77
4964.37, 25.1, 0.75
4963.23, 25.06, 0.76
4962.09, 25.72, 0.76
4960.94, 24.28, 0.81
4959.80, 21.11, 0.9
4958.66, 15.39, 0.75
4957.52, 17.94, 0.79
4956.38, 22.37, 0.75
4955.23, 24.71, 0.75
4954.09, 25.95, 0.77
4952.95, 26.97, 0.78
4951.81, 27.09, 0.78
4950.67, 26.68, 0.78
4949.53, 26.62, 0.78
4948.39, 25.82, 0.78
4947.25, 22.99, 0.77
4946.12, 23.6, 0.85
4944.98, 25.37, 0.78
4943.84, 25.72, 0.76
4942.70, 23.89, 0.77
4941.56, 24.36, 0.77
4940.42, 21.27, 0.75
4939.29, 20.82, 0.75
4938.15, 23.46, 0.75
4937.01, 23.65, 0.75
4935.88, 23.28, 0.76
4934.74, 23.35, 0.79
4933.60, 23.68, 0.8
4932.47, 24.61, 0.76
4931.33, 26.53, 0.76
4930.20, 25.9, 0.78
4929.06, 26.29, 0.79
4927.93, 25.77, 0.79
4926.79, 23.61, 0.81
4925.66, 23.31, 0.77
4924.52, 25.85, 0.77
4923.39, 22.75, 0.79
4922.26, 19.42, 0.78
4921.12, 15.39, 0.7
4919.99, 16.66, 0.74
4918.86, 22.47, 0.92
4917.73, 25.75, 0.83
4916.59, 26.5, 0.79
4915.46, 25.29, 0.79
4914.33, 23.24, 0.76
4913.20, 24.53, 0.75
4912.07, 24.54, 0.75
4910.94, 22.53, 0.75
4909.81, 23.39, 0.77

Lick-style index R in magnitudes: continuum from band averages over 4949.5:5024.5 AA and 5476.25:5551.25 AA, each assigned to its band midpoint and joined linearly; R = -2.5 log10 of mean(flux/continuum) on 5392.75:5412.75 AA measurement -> 0.09 mag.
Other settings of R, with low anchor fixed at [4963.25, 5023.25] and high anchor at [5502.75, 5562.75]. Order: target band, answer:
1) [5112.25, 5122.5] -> 0.146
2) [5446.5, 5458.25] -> 0.077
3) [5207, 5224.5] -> 0.120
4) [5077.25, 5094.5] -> 0.142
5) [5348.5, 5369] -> -0.049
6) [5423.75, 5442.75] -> 0.042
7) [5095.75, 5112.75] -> 0.208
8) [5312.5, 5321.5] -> -0.111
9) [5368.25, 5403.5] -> 0.014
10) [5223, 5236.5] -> 0.044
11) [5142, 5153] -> 0.247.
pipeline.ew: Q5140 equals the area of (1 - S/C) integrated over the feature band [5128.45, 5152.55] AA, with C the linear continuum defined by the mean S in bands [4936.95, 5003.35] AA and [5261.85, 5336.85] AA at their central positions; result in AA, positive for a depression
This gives 5.0 AA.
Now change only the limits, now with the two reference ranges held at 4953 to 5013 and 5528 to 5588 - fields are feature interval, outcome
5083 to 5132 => 8.3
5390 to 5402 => 0.6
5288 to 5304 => -0.4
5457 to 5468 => 0.0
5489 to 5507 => -0.2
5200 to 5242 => 3.6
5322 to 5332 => 1.3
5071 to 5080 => 1.3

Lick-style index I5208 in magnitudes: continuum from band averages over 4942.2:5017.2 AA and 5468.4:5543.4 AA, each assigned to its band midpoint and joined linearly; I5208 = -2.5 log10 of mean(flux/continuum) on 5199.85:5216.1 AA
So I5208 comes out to 0.27 mag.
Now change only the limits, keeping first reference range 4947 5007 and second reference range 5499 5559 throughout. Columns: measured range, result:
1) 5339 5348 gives 0.049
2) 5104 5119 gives 0.218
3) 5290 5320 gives -0.044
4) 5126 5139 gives 0.250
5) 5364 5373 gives 0.084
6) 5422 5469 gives 0.035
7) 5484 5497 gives -0.023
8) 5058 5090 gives 0.173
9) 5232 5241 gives -0.014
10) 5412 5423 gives -0.026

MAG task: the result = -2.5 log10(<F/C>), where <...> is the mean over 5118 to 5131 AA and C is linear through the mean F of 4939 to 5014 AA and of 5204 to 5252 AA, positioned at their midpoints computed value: 0.21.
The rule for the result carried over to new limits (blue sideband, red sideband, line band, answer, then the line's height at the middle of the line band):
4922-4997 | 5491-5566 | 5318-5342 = 0.063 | 26.2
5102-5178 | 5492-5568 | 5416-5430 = -0.084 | 25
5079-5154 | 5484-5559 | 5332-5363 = -0.102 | 24.2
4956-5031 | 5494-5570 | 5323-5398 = 0.001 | 25.7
